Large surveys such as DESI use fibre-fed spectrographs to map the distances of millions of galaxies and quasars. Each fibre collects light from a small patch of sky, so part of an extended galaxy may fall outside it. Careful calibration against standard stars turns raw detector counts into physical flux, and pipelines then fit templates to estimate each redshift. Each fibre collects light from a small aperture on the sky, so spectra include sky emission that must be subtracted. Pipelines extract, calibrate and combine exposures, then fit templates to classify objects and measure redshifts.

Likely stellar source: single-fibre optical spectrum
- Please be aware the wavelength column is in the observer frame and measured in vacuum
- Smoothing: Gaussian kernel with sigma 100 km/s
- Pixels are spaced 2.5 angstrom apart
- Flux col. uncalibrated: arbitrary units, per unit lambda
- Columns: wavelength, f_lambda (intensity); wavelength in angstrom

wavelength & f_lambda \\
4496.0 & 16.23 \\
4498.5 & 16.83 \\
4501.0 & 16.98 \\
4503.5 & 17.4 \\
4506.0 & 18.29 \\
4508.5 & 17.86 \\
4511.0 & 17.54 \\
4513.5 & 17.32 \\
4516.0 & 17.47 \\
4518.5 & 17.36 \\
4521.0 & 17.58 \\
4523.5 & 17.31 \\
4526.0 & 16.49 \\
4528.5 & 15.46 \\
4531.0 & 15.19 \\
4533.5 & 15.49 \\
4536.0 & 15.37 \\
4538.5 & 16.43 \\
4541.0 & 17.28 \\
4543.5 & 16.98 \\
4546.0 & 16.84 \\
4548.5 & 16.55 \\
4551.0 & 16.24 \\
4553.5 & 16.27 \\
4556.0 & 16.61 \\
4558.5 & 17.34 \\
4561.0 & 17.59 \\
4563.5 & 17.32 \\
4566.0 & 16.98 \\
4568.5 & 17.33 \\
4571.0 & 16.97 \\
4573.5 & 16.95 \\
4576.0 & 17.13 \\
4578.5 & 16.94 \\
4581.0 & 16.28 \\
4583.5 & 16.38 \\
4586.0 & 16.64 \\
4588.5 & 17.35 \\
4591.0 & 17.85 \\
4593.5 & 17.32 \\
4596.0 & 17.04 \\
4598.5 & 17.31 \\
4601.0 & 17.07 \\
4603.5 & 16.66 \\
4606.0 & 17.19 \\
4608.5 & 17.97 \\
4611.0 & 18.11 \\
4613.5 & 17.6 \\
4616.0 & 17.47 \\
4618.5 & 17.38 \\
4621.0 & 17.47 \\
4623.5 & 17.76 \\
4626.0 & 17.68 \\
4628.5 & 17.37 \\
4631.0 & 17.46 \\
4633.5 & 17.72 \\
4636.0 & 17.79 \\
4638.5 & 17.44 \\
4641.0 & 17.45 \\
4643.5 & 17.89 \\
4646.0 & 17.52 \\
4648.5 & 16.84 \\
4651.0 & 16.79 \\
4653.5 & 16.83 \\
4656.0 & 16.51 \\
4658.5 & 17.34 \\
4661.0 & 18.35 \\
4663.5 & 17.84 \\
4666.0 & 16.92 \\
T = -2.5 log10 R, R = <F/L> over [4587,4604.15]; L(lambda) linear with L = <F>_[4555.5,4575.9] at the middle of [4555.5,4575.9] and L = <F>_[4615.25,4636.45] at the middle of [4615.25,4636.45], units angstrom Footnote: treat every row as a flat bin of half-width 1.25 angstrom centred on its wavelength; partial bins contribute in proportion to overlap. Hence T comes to 0.01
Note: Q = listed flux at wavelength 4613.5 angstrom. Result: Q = 17.6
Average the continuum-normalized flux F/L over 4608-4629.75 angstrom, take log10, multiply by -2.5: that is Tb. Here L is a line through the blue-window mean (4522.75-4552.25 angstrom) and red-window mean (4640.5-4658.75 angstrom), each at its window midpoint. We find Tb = -0.05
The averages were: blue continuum 16.3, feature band 17.6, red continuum 17.1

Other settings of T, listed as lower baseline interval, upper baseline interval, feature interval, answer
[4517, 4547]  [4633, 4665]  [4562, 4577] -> -0.02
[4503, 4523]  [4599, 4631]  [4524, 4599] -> 0.05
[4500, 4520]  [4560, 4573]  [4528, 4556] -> 0.07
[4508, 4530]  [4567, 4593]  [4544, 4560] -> 0.02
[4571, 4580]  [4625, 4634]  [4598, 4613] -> -0.01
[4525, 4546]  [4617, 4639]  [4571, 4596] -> -0.01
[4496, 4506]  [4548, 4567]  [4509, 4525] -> -0.02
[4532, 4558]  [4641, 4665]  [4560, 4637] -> -0.03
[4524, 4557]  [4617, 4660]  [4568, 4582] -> -0.02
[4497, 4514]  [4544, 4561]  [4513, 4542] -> 0.04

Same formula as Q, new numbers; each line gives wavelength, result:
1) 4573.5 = 16.95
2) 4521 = 17.58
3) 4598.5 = 17.31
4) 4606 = 17.19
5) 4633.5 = 17.72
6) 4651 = 16.79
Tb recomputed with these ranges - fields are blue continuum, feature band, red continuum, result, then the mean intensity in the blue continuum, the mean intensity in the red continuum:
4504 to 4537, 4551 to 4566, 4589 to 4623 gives 0.01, 16.8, 17.4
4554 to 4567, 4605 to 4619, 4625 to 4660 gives -0.02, 17.1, 17.3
